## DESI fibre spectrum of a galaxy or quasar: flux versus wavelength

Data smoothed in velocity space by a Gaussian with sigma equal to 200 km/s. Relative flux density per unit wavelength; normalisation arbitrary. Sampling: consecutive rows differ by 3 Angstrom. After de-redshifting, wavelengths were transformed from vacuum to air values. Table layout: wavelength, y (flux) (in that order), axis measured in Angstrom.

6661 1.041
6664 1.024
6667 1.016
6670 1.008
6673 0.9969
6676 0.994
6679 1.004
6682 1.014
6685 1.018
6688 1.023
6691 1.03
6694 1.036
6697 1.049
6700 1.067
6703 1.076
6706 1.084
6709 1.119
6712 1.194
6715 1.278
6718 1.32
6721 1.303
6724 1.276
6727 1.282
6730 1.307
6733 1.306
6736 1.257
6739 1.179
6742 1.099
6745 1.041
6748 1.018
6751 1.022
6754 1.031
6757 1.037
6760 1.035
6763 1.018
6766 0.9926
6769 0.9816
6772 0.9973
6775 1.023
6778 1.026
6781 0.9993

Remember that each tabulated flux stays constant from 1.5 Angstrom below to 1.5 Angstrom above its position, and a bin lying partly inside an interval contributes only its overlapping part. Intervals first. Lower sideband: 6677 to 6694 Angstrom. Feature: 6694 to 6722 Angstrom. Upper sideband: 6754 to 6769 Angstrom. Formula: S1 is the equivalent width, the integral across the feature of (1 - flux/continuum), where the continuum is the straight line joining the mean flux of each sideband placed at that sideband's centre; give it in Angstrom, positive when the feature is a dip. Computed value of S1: -3.8 Angstrom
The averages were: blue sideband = 1.02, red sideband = 1.02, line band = 1.16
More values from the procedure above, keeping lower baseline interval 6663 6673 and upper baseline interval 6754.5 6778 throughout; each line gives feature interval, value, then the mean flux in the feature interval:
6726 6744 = -3.88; 1.23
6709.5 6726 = -4.10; 1.27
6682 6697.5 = -0.24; 1.03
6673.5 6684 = 0.09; 1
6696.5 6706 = -0.52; 1.07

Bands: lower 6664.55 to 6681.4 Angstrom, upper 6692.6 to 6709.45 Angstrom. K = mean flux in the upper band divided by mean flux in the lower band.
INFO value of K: 1.06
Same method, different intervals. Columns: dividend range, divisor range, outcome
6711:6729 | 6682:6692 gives 1.25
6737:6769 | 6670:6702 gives 1.02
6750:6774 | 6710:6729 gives 0.80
